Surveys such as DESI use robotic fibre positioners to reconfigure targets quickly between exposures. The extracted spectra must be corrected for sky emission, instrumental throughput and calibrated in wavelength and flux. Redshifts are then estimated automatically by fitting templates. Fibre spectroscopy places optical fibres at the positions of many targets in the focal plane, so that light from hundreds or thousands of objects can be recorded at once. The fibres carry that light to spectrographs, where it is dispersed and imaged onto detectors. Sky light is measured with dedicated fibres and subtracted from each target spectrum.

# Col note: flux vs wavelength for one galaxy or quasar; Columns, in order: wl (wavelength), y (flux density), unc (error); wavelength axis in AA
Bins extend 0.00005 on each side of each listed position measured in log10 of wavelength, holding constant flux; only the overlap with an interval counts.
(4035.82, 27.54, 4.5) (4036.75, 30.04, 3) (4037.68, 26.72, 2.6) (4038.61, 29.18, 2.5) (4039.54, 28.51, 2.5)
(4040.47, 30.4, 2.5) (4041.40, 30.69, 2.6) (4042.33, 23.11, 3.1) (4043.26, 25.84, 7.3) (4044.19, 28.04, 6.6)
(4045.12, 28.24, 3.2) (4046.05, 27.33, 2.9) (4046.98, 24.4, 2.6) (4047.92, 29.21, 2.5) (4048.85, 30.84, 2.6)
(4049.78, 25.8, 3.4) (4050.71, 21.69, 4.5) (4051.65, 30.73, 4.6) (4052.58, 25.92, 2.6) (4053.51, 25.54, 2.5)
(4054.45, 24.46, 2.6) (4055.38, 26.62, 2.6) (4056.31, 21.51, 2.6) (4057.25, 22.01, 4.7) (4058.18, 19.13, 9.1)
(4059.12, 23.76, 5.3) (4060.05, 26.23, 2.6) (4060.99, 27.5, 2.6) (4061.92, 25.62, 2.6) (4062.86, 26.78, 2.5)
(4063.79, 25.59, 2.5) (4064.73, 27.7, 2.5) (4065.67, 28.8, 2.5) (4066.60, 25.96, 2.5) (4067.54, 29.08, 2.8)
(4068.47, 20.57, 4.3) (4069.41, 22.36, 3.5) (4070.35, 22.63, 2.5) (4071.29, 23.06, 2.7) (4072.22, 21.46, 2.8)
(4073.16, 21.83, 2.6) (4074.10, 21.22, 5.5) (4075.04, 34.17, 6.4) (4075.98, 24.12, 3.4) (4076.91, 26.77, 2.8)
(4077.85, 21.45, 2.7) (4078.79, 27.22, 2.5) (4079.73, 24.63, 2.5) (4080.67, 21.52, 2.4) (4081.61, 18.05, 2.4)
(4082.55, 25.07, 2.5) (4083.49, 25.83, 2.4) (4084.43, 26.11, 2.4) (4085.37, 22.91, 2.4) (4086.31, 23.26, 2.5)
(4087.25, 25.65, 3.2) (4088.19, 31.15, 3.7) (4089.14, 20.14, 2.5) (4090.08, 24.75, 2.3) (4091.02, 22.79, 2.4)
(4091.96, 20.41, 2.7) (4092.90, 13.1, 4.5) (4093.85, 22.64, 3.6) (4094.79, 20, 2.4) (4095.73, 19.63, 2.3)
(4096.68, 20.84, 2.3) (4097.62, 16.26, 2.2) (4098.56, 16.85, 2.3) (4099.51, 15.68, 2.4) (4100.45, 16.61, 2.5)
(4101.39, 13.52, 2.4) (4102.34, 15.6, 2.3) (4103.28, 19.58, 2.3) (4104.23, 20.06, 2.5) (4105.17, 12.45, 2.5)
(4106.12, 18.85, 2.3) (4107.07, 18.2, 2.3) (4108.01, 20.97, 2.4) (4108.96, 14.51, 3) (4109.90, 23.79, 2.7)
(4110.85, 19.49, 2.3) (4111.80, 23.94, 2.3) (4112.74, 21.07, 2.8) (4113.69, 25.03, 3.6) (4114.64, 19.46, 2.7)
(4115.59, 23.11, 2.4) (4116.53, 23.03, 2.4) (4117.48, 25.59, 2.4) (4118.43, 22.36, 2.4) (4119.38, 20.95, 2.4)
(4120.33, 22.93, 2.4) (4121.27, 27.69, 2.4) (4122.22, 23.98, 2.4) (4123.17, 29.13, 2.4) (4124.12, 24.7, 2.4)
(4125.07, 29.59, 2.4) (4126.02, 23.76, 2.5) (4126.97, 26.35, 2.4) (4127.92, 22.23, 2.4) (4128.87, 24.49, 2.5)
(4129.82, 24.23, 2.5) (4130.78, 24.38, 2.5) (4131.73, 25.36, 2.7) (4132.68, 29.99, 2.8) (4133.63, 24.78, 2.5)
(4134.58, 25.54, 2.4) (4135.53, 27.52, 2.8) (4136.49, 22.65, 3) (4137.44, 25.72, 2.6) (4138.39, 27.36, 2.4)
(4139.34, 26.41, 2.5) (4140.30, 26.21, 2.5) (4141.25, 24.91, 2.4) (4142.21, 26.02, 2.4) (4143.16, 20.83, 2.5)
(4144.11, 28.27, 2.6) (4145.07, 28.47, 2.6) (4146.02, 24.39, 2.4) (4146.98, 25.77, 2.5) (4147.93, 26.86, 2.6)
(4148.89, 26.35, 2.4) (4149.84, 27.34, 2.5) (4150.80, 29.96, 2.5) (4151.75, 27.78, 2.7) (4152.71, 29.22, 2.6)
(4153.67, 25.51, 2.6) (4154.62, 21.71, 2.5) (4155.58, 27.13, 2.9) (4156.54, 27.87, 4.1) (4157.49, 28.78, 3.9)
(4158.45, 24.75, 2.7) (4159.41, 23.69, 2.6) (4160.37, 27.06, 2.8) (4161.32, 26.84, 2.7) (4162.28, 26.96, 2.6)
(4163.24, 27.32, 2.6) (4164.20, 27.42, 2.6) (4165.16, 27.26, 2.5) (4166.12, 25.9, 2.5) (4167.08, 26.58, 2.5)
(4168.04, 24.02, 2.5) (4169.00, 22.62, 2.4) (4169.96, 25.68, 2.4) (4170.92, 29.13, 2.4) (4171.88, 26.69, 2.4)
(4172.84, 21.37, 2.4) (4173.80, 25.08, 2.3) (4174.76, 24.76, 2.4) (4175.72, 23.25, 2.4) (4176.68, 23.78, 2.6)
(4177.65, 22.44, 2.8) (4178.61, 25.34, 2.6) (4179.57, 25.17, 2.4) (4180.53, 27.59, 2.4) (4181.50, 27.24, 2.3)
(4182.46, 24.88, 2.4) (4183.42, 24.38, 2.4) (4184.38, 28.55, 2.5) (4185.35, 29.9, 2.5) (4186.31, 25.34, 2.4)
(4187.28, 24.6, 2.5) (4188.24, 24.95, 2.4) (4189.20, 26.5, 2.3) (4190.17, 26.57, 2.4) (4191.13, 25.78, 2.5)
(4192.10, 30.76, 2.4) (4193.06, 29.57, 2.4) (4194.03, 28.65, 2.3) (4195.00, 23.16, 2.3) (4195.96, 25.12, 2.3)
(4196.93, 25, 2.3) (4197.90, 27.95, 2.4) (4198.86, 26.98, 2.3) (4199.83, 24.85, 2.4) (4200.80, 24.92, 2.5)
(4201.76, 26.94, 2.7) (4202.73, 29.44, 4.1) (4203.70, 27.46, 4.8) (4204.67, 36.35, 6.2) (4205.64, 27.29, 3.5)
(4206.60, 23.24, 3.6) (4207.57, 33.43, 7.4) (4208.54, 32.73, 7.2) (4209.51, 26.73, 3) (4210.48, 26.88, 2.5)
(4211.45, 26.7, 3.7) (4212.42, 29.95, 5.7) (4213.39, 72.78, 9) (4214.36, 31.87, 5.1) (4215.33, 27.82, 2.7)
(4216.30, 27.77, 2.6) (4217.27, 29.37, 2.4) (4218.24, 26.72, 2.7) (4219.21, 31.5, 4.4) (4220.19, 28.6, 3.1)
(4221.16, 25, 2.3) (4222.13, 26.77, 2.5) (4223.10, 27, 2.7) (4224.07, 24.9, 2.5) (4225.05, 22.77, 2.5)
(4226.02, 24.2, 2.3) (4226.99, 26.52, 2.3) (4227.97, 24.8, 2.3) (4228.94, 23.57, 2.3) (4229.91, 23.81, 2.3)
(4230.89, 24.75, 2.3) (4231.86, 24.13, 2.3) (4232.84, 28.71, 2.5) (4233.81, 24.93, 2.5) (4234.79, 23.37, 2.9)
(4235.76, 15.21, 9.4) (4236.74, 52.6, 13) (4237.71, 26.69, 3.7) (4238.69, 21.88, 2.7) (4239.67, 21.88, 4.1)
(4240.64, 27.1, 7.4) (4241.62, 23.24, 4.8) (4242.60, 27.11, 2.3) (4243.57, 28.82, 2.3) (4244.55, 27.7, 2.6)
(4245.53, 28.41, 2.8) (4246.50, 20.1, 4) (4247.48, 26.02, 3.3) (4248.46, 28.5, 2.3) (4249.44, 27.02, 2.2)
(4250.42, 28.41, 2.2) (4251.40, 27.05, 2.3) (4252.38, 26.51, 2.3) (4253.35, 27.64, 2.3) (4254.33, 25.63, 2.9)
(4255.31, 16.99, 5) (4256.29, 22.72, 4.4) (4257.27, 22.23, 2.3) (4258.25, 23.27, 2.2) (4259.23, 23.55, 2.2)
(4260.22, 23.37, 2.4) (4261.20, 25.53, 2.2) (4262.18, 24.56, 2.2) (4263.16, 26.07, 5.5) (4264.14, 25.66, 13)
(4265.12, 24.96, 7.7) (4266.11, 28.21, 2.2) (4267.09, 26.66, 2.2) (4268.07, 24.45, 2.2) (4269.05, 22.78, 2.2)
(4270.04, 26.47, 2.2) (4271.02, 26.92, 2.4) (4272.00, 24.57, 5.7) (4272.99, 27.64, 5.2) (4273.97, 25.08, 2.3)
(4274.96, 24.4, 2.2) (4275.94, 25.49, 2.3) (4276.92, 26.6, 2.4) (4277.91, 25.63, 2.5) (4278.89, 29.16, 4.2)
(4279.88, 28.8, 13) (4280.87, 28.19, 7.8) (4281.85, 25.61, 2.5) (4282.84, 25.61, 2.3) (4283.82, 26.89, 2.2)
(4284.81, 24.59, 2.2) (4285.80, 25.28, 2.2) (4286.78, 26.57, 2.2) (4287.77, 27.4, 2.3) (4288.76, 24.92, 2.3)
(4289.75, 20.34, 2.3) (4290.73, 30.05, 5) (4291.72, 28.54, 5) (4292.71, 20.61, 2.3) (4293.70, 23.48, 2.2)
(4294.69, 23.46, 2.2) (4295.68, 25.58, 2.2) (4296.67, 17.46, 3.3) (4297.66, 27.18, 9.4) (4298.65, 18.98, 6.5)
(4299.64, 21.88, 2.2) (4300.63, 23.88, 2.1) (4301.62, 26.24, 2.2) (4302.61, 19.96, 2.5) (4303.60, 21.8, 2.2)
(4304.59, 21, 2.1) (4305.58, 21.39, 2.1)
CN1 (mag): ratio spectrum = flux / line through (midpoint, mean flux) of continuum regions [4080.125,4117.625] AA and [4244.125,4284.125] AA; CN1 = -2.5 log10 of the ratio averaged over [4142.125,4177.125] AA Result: -0.16 mag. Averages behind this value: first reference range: 20.6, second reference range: 25.6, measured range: 26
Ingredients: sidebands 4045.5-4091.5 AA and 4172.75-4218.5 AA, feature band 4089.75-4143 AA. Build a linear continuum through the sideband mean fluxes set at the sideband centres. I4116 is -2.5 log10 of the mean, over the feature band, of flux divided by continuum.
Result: 0.17 mag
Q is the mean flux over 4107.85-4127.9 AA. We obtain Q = 23.4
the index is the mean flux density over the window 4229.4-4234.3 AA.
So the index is 25.3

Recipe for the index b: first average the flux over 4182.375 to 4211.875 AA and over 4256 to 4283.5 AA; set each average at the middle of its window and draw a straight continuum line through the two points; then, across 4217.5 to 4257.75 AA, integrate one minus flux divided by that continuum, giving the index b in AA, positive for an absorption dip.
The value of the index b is 0.6 AA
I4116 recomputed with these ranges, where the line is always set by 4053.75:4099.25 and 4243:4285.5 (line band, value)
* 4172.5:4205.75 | -0.07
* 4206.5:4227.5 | -0.18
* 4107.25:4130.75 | 0.03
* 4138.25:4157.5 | -0.09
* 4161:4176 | -0.05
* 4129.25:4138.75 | -0.07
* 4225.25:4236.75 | 0.00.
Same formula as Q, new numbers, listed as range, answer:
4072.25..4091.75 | 24.3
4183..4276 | 26.9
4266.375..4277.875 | 25.6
